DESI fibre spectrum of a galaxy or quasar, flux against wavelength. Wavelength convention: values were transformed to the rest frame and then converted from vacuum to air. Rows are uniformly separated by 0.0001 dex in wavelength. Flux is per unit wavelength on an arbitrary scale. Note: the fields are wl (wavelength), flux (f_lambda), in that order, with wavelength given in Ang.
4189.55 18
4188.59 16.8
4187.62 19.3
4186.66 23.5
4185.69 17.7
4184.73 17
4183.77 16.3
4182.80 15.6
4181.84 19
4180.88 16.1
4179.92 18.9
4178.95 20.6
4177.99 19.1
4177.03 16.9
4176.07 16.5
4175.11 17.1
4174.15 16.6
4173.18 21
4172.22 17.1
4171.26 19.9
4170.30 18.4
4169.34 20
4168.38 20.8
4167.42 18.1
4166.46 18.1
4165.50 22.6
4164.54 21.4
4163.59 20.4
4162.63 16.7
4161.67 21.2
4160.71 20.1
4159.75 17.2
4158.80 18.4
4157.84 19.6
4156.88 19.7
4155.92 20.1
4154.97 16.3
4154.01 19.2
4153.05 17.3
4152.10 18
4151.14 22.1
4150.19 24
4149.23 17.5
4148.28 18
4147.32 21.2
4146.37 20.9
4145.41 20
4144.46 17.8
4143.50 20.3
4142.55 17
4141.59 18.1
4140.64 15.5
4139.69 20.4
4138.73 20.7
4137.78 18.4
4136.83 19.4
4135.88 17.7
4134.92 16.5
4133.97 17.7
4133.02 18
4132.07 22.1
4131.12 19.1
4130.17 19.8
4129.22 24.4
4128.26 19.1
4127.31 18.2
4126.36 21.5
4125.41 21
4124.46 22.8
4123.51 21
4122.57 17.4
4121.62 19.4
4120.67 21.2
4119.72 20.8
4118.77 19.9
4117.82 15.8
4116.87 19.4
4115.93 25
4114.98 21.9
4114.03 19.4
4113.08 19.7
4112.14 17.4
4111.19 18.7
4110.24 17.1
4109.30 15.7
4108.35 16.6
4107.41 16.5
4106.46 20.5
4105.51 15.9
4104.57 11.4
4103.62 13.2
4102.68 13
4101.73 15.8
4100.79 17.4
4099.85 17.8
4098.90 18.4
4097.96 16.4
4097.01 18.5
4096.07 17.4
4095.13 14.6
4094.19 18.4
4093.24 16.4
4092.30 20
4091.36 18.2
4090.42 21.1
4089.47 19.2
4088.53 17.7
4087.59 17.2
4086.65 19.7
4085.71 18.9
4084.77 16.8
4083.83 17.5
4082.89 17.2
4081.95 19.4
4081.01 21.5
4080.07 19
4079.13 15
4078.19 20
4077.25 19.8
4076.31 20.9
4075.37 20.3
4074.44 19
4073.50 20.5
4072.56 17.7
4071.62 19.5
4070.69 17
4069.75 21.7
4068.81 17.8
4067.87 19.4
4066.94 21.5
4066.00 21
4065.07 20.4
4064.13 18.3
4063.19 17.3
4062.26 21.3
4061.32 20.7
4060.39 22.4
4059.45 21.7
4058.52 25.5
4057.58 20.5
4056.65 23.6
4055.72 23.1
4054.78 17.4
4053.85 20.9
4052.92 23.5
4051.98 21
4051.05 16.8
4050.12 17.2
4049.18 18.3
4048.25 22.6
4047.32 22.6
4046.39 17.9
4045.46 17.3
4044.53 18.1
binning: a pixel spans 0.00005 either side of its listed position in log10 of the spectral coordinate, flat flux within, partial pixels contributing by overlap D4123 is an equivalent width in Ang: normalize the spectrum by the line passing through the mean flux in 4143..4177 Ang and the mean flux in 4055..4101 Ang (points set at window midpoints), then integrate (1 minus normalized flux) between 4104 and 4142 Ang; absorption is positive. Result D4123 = 0.44 Ang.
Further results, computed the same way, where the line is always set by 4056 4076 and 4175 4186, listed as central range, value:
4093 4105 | 2.2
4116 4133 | -1.1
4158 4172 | -1.2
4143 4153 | -0.8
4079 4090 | 0.9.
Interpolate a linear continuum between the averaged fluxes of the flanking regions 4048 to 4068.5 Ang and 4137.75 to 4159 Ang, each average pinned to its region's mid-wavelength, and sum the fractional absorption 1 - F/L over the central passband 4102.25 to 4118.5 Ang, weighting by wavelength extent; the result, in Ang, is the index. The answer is 1.8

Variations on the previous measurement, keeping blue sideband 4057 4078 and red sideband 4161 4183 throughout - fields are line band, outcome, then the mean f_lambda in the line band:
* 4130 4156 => 0.3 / 19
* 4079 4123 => 3.9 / 18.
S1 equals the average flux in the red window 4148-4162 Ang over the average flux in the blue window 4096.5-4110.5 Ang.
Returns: 1.2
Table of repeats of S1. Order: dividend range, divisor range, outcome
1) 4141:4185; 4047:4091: 0.95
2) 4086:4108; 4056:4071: 0.83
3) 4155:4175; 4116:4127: 0.95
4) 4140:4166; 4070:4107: 1.08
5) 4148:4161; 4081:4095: 1.04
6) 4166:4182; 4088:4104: 1.07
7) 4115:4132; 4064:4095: 1.08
